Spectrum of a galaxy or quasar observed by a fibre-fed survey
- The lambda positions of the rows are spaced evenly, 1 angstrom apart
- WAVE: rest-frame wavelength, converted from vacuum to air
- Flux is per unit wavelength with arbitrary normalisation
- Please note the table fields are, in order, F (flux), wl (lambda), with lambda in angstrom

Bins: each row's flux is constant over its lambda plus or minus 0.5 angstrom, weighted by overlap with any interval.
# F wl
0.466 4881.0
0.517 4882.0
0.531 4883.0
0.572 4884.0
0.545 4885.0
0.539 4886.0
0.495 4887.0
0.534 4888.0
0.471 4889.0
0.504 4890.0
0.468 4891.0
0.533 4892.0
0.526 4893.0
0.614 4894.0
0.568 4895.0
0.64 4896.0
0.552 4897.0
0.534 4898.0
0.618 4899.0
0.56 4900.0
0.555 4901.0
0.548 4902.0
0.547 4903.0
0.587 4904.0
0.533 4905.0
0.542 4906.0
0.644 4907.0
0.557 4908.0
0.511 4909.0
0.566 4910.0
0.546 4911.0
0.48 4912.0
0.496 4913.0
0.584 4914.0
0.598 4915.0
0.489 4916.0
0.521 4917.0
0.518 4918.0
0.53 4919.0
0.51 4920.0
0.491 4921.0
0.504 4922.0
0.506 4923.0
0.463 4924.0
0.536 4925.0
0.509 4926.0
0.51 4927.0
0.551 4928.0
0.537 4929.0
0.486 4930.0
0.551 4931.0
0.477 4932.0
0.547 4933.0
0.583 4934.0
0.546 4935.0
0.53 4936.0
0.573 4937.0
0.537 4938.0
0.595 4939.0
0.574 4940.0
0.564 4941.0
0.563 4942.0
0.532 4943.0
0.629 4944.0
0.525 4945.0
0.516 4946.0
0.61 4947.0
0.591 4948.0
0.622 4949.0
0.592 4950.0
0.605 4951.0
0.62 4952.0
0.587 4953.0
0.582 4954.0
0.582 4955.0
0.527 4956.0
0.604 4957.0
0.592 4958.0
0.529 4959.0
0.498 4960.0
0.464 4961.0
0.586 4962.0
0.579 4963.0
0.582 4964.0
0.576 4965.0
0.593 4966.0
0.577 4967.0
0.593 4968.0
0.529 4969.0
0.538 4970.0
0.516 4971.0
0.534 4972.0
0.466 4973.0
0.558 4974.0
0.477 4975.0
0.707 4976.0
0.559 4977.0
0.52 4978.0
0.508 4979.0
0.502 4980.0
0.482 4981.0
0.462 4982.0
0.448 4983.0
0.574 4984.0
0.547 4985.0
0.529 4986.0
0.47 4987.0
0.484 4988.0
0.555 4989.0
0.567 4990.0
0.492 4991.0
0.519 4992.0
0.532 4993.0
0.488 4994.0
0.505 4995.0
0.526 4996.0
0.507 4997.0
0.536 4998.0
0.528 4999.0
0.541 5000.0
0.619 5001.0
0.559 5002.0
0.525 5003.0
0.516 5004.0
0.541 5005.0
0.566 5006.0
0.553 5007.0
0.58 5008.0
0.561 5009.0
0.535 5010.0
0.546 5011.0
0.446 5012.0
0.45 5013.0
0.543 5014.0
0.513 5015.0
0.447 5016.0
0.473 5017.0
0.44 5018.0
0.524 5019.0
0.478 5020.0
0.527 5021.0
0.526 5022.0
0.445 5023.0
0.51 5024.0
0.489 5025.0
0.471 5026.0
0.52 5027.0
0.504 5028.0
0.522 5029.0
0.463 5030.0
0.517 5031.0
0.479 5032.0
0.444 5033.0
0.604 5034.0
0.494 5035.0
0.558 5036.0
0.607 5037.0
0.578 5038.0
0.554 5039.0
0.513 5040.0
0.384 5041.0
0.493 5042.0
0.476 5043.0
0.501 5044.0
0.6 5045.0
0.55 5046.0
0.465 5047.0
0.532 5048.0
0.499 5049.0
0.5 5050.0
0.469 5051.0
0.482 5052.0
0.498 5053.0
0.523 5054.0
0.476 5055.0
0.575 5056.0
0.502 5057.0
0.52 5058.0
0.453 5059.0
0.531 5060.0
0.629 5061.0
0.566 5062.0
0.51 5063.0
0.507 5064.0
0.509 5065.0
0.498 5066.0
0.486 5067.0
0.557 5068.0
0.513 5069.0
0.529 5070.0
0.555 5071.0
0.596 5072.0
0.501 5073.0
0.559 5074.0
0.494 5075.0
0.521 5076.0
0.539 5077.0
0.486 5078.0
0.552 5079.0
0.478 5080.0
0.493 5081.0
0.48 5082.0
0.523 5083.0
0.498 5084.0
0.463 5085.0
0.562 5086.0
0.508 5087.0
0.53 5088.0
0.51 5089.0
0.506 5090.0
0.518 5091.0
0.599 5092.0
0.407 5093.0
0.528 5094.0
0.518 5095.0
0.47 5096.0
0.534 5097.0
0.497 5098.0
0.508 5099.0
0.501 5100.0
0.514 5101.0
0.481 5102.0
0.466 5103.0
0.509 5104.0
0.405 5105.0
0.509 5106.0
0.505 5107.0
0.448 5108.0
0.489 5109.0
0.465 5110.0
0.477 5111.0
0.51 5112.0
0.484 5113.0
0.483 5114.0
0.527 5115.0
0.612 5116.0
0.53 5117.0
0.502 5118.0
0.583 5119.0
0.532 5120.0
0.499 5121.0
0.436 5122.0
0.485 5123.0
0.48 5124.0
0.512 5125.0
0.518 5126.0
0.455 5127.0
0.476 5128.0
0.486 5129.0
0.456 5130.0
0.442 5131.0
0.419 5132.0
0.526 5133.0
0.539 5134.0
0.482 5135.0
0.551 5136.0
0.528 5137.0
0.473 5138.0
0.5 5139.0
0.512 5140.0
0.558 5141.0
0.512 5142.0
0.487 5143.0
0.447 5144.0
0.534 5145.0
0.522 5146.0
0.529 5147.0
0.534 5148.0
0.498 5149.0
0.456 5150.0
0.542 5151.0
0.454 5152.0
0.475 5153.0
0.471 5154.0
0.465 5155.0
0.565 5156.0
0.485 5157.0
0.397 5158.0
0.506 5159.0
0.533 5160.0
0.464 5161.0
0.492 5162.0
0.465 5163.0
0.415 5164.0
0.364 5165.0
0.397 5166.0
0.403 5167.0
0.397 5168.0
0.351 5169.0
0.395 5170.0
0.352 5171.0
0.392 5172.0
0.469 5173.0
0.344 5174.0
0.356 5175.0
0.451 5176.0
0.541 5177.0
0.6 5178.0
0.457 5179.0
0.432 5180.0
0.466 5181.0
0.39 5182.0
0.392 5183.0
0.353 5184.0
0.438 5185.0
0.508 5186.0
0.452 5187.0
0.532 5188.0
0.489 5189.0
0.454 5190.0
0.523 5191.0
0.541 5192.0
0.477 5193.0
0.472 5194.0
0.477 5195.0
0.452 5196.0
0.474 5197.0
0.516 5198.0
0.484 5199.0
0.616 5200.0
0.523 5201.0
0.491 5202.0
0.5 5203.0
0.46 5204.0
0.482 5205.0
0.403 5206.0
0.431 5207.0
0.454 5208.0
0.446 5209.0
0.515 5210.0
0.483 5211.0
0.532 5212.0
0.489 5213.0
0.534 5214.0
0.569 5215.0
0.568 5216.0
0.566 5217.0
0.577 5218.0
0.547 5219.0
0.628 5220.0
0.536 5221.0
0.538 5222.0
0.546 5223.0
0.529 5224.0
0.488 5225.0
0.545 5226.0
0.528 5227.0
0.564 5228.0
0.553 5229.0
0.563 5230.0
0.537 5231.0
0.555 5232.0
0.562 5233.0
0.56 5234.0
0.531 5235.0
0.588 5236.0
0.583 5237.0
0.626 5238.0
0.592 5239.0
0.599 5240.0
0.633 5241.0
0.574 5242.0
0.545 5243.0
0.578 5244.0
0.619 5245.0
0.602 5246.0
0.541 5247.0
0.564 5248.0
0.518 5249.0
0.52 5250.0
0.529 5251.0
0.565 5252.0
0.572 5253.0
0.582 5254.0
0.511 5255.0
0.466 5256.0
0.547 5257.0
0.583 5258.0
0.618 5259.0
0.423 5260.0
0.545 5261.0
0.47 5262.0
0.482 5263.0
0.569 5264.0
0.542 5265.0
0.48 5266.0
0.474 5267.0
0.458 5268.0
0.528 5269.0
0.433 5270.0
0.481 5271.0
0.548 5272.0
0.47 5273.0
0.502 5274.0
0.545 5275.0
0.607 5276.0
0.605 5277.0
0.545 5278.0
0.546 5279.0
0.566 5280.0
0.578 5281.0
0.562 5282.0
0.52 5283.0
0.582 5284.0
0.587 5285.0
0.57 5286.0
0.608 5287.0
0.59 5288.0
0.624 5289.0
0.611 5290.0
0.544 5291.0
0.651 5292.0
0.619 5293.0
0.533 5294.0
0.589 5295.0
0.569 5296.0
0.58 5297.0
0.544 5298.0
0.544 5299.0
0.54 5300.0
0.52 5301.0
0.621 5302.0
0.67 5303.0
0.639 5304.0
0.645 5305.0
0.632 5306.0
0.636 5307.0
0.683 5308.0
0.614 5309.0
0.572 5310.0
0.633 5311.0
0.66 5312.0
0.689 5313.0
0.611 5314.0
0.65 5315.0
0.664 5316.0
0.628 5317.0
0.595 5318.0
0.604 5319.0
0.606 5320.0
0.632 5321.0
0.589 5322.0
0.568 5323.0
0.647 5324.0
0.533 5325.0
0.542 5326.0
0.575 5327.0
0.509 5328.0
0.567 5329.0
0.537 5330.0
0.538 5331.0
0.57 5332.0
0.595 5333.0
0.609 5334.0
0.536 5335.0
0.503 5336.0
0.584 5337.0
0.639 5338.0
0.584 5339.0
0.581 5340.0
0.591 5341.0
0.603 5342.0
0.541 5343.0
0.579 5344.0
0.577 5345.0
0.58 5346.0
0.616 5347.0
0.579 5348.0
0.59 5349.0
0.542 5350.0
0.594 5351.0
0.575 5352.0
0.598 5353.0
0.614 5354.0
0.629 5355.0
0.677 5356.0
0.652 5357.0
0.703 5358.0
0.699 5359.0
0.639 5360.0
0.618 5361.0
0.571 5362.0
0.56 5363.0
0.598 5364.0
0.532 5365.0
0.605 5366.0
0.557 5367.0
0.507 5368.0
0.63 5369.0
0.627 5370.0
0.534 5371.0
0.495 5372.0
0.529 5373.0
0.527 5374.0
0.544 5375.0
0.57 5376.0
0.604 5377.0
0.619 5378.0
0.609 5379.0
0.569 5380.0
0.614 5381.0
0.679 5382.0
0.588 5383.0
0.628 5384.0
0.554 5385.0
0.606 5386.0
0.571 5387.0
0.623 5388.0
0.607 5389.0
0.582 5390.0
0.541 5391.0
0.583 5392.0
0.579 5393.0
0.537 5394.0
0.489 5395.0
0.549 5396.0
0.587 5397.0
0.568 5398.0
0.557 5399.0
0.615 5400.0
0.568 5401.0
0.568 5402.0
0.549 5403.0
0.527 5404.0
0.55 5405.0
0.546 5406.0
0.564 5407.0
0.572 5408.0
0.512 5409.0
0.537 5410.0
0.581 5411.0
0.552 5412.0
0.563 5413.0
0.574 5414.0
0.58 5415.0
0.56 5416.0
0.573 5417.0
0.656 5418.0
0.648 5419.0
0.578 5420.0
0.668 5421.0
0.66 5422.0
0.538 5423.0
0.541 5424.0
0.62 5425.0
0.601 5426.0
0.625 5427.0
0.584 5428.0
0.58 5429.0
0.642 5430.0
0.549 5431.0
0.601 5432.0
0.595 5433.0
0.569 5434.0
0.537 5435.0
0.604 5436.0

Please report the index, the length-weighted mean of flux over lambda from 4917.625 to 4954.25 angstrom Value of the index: 0.549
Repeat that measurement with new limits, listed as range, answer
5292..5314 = 0.607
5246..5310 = 0.558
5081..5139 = 0.499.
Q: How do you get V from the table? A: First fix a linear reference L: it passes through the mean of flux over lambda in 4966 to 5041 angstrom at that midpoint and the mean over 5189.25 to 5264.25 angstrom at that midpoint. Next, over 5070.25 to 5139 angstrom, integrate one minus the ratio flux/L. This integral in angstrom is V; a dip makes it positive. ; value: 3.0 angstrom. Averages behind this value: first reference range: 0.521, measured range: 0.503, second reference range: 0.533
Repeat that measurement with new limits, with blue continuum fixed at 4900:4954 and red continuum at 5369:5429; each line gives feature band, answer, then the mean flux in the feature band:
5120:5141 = 2.6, 0.491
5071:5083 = 0.8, 0.52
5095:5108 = 1.6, 0.491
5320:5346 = 0.0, 0.574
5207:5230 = 1.4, 0.532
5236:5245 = -0.4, 0.593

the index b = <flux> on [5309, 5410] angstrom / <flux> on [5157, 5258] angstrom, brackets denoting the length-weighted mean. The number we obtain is 1.16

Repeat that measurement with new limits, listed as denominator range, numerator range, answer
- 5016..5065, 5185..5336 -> 1.08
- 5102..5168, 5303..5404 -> 1.21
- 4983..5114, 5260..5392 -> 1.13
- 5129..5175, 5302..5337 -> 1.29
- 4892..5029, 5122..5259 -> 0.93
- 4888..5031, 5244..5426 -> 1.07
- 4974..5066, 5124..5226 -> 0.93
